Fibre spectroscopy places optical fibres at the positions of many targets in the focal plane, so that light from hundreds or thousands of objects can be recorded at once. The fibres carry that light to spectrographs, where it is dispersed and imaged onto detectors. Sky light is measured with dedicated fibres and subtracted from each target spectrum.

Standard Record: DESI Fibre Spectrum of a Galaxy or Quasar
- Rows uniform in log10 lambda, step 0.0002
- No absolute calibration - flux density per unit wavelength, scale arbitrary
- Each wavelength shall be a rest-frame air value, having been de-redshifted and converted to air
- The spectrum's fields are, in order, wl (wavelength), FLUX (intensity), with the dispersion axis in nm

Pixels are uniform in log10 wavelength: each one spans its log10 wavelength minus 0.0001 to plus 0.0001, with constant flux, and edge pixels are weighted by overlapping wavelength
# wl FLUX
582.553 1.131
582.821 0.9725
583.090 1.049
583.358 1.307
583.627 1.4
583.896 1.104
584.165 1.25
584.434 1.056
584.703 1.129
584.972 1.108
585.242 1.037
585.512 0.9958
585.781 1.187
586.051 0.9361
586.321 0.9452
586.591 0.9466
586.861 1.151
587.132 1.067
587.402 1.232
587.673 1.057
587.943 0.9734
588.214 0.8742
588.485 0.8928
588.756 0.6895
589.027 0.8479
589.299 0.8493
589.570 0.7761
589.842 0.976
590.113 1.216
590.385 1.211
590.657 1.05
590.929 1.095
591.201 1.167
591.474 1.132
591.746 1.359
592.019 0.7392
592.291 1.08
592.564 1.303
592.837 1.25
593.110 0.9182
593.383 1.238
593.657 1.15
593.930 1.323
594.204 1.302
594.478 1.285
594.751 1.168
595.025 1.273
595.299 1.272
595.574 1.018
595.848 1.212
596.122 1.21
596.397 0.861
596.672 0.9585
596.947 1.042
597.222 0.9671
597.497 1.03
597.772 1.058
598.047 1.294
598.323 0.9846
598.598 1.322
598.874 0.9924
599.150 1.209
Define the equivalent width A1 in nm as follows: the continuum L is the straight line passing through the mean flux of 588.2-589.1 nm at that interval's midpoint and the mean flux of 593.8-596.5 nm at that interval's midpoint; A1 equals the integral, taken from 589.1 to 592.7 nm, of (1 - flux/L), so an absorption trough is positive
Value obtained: -0.45 nm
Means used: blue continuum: 0.818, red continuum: 1.2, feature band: 1.07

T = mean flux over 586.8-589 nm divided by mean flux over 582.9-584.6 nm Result 0.83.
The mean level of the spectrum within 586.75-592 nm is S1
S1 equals 1.03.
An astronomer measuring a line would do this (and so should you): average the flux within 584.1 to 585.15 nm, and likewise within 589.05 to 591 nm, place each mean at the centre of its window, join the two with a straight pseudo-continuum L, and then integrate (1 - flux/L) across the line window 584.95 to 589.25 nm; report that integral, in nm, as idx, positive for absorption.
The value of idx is 0.34 nm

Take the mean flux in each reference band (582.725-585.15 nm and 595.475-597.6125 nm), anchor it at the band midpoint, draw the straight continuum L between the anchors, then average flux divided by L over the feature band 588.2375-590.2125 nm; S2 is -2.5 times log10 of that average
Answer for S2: 0.24 mag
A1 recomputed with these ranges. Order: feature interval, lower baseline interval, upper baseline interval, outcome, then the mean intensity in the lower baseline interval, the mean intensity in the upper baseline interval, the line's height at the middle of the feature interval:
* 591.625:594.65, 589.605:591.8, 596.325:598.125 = -0.244 nm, 1.13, 1.03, 1.09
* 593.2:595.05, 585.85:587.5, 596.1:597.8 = -0.408 nm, 1.05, 1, 1.01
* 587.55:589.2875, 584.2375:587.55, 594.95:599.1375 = 0.309 nm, 1.07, 1.1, 1.08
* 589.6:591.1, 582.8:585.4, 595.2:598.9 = 0.042 nm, 1.15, 1.09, 1.12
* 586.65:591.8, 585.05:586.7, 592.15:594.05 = 0.299 nm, 1.01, 1.18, 1.09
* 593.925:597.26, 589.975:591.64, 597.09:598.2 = -0.113 nm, 1.15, 1.09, 1.11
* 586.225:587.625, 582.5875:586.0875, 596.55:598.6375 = 0.053 nm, 1.12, 1.07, 1.11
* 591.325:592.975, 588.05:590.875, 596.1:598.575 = -0.276 nm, 0.943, 1.05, 0.98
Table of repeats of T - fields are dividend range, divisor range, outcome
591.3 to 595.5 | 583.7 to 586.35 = 1.09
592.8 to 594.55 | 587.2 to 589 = 1.27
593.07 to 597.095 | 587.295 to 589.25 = 1.24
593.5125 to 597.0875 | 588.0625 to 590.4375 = 1.27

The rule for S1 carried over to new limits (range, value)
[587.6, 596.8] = 1.08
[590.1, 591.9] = 1.17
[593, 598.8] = 1.14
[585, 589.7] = 0.971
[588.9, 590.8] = 0.991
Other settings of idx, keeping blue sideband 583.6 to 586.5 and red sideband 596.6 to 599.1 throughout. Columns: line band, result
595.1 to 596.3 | -0.100 nm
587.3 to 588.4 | 0.068 nm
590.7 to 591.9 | -0.095 nm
